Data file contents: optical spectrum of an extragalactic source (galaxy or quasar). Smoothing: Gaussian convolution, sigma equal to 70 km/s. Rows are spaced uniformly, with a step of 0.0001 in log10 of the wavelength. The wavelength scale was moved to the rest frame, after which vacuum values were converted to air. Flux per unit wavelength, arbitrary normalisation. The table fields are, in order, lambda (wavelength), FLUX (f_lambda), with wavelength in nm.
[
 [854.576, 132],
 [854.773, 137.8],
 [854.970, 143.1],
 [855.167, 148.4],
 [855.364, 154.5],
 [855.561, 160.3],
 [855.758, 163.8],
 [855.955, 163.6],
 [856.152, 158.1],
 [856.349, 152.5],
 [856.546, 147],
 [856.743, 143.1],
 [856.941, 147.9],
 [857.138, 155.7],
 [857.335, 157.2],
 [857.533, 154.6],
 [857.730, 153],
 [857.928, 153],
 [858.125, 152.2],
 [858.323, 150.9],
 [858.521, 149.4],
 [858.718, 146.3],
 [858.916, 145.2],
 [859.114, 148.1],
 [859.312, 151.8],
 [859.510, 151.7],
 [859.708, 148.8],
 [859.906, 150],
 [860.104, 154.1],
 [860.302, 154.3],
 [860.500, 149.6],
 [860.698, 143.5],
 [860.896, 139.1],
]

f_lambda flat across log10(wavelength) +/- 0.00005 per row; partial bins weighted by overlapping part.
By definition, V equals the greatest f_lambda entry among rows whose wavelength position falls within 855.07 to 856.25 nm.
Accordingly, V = 163.8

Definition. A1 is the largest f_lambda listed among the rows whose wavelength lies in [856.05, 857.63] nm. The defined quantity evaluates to 158.1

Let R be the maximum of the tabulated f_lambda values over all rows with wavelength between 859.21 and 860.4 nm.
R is 154.3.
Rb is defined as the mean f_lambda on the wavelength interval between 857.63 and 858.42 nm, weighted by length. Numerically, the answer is 152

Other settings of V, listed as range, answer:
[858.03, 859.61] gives 152.2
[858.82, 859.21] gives 148.1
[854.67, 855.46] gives 154.5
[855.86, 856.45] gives 163.6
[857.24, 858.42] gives 157.2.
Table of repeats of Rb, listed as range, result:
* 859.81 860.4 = 153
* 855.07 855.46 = 151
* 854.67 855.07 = 140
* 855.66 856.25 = 162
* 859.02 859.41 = 150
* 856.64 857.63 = 152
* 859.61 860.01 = 149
